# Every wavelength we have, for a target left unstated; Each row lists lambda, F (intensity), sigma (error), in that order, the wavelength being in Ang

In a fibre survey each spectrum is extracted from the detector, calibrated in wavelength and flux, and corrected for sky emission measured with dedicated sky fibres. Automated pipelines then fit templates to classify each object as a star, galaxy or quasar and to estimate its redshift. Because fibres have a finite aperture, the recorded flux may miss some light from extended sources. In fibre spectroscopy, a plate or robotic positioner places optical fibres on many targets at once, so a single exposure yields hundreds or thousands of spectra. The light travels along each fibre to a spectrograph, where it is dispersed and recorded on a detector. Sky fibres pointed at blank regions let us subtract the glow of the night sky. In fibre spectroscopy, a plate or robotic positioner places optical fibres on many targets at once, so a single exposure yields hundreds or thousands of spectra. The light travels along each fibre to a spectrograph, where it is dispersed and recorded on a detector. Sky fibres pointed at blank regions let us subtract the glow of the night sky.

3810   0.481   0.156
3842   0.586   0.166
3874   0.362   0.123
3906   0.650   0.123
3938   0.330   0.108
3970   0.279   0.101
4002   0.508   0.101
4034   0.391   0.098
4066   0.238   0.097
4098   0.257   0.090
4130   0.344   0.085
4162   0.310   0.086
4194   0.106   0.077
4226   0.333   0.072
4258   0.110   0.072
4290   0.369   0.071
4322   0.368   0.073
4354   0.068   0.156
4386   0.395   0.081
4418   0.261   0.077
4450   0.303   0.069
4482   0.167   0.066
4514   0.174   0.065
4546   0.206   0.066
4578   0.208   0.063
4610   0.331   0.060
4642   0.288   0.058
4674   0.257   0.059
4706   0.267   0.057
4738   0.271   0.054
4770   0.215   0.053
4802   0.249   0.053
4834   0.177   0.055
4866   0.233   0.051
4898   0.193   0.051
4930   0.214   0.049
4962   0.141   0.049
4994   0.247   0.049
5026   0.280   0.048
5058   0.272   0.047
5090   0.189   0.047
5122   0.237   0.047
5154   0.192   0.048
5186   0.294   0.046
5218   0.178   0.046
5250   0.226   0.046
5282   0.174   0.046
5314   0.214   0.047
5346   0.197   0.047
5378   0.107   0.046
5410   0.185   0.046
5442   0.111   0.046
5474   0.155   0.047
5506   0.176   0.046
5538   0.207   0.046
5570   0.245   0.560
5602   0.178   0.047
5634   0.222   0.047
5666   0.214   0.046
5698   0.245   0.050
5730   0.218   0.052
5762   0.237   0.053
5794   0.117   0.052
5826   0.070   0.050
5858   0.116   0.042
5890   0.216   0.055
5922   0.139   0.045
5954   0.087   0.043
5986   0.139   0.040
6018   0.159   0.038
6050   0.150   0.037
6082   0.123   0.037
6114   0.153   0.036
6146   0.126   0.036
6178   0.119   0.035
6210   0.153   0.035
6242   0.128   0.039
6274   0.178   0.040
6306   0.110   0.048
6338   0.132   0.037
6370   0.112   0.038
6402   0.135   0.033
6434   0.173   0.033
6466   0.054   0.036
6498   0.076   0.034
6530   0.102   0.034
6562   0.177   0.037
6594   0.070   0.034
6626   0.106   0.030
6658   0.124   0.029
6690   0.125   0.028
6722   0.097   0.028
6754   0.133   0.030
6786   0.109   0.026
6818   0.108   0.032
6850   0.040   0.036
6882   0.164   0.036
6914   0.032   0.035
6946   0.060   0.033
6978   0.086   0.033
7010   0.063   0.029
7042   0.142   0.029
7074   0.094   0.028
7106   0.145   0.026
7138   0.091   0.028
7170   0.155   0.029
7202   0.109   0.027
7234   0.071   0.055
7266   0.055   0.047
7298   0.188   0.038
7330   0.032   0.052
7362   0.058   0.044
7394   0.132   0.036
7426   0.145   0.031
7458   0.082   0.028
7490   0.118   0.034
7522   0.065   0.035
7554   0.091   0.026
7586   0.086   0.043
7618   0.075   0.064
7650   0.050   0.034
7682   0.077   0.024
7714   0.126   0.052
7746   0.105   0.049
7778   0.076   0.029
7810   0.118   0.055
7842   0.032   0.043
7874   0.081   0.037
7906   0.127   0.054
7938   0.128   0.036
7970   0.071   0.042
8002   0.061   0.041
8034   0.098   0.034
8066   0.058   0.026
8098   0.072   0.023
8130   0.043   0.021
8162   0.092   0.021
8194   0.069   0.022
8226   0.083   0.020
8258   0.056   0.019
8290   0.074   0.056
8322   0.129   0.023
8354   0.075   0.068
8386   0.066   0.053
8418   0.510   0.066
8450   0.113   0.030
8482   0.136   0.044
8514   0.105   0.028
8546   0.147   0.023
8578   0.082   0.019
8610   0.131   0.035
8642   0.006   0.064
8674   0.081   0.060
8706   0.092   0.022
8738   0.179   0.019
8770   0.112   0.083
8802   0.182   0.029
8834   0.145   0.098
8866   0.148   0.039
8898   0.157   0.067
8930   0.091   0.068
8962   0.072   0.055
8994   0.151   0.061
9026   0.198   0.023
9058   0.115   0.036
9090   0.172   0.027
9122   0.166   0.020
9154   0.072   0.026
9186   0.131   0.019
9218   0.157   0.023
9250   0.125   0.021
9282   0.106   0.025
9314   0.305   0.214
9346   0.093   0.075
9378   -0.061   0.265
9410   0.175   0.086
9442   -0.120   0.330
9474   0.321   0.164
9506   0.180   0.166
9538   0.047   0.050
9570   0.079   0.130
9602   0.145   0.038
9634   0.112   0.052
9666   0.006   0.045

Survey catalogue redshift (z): 1.257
